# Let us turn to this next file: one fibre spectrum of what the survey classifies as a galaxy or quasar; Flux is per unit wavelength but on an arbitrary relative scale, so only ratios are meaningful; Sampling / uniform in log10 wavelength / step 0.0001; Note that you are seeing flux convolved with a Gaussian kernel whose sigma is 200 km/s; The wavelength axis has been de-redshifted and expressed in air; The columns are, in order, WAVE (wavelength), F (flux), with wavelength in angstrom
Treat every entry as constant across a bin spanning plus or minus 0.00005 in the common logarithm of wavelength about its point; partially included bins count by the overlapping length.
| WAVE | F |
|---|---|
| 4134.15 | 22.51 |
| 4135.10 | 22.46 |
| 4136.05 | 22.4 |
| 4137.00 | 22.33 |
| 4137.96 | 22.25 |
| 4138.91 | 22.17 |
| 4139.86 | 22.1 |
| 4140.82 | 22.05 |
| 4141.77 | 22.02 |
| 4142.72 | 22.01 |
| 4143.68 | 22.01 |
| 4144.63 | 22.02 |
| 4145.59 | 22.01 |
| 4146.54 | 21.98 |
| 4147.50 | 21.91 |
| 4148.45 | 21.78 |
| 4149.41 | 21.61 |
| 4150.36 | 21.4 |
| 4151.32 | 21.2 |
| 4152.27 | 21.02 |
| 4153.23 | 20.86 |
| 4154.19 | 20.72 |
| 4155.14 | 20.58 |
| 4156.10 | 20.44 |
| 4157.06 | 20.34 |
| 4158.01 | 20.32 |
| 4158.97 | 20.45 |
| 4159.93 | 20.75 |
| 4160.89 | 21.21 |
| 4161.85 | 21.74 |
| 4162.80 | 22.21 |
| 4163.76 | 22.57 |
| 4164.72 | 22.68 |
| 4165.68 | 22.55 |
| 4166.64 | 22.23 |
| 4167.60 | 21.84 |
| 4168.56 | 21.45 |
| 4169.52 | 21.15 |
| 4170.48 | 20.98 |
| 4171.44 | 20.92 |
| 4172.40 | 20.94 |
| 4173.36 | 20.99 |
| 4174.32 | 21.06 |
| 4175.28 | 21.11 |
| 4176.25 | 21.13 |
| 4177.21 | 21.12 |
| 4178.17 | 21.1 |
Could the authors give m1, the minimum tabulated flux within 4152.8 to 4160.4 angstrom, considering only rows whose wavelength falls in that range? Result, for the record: 20.32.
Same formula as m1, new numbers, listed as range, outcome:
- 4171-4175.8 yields 20.92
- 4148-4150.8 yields 21.4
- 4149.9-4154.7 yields 20.72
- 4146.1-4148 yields 21.91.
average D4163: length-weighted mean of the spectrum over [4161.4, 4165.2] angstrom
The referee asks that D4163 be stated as 22.3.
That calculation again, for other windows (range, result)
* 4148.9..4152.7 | 21.3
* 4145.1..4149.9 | 21.9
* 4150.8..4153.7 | 21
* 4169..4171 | 21.1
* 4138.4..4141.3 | 22.1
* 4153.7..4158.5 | 20.5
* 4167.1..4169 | 21.6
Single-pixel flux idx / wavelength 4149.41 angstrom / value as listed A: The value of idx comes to 21.61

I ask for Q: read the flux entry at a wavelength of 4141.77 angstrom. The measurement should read 22.02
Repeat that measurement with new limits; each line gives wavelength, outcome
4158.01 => 20.32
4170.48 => 20.98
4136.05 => 22.4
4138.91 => 22.17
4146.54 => 21.98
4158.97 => 20.45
